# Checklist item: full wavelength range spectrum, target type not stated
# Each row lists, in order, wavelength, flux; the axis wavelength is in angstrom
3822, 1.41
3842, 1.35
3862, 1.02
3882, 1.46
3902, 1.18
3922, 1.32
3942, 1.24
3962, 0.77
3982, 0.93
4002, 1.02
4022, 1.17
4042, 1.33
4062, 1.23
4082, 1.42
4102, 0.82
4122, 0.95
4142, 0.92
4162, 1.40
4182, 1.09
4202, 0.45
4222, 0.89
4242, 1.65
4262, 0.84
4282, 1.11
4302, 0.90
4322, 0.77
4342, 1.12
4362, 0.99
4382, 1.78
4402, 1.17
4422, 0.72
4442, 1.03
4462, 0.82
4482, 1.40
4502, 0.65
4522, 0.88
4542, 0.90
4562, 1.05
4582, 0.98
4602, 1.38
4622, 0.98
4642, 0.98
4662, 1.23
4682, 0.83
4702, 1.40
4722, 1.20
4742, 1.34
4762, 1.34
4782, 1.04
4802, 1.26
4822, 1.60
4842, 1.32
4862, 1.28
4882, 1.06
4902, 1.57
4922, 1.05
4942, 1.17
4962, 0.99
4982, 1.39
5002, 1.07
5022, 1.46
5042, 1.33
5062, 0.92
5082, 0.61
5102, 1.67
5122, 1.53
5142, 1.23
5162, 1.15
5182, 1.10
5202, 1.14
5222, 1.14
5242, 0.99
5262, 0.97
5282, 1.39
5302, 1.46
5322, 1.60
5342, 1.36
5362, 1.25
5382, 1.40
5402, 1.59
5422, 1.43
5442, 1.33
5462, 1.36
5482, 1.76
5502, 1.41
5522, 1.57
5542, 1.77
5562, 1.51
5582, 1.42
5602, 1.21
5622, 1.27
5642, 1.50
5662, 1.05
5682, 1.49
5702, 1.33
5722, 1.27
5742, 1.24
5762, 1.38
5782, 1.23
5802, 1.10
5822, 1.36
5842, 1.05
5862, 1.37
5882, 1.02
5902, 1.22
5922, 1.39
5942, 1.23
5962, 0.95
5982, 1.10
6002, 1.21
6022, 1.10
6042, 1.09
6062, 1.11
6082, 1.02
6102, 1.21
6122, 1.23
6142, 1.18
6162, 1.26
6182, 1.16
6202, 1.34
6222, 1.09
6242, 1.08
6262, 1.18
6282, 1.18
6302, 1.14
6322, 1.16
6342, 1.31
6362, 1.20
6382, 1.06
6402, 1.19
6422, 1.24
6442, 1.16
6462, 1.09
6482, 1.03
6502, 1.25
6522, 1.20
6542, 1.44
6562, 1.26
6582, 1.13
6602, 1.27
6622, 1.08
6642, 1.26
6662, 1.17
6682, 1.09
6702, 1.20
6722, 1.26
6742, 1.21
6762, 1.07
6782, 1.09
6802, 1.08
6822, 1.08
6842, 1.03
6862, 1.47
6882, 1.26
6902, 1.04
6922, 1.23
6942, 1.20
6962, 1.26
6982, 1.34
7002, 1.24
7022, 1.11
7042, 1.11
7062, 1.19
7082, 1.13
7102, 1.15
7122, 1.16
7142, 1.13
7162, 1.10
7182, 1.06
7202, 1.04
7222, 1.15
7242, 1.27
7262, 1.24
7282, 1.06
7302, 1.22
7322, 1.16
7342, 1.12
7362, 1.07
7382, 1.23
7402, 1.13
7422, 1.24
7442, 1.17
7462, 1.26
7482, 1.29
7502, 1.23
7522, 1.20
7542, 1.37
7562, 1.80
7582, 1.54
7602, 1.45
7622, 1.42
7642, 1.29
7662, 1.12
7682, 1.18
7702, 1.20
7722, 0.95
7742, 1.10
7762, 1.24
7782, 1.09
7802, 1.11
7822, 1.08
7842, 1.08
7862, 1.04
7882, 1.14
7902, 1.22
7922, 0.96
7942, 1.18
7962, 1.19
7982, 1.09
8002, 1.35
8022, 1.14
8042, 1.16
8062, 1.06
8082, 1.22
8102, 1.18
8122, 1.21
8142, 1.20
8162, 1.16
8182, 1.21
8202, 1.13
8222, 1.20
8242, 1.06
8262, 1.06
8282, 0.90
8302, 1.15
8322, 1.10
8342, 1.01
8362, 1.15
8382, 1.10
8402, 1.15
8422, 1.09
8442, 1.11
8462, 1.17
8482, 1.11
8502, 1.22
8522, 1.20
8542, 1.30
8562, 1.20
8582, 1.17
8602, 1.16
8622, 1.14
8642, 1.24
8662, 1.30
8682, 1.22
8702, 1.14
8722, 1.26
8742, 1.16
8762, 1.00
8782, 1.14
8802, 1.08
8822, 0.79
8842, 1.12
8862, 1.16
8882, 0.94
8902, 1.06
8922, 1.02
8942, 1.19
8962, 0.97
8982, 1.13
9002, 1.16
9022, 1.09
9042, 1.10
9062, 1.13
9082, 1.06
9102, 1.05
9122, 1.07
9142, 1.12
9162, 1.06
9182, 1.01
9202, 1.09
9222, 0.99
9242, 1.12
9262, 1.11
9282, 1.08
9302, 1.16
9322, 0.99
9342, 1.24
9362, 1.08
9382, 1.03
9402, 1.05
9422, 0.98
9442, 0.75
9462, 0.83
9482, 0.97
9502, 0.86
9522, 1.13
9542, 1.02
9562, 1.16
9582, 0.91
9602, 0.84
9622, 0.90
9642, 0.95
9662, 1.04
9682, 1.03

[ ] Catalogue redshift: 0.152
